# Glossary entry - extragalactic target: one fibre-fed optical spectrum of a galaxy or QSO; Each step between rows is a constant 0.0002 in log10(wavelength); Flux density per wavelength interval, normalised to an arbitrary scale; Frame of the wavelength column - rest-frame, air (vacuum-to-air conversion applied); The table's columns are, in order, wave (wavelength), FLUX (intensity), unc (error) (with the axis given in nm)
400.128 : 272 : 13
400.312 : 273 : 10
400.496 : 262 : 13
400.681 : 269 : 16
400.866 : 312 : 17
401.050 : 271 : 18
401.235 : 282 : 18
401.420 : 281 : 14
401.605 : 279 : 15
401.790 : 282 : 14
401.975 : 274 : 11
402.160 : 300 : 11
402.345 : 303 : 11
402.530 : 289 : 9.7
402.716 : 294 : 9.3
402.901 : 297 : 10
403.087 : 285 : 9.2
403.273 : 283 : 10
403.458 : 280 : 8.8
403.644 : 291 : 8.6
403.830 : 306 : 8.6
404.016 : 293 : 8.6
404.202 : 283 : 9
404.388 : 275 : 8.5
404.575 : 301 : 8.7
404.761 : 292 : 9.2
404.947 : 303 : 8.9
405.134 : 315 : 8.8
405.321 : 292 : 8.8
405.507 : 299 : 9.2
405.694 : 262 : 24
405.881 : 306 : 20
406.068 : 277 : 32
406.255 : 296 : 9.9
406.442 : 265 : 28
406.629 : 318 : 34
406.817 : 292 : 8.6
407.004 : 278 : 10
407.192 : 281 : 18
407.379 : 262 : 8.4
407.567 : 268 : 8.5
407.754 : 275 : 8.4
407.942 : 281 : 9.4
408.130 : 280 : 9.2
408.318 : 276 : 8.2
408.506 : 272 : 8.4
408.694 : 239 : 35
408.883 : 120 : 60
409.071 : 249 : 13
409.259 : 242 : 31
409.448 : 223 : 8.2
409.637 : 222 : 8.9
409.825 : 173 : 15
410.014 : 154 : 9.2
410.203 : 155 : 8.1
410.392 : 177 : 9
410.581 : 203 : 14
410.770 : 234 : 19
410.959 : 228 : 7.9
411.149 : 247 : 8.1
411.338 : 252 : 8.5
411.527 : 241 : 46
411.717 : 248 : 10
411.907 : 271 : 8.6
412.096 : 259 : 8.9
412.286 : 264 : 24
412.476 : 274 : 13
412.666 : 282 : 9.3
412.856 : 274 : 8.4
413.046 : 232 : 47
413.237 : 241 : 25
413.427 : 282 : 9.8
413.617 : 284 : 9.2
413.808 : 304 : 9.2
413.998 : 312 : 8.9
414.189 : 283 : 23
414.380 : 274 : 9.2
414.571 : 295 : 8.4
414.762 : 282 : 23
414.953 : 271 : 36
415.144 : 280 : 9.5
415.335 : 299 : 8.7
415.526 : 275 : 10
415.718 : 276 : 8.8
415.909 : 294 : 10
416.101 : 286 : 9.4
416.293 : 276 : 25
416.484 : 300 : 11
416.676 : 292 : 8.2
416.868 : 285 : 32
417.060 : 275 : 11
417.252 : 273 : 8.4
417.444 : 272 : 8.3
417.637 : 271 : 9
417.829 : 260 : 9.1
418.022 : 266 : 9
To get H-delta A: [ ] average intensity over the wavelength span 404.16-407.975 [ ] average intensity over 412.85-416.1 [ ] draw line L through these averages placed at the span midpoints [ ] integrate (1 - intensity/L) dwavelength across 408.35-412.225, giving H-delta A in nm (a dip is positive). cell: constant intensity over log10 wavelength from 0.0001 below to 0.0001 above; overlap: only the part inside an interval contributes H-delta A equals 0.84 nm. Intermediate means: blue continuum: 287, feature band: 222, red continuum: 280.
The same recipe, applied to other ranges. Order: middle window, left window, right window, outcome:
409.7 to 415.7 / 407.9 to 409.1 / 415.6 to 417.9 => 0.22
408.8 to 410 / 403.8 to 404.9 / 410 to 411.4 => 0.12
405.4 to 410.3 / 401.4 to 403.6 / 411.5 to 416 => 0.51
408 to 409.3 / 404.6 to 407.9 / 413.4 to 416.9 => 0.21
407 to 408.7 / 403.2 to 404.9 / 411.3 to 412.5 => 0.01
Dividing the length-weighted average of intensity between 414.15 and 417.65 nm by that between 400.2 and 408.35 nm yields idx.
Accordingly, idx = 0.99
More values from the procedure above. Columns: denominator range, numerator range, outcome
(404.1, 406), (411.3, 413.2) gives 0.89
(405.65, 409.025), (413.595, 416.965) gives 1.07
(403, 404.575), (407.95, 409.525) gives 0.83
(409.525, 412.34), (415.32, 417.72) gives 1.27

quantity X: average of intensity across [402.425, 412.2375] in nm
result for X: 261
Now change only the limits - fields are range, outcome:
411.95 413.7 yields 266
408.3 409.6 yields 228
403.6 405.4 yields 295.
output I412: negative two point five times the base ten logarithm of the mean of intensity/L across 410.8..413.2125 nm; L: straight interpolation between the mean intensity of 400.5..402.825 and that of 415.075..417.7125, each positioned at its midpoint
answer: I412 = 0.11 mag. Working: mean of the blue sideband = 285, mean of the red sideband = 283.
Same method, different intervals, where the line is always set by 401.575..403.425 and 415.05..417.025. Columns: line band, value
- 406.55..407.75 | 0.02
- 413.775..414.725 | -0.02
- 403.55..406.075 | -0.02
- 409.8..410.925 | 0.47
